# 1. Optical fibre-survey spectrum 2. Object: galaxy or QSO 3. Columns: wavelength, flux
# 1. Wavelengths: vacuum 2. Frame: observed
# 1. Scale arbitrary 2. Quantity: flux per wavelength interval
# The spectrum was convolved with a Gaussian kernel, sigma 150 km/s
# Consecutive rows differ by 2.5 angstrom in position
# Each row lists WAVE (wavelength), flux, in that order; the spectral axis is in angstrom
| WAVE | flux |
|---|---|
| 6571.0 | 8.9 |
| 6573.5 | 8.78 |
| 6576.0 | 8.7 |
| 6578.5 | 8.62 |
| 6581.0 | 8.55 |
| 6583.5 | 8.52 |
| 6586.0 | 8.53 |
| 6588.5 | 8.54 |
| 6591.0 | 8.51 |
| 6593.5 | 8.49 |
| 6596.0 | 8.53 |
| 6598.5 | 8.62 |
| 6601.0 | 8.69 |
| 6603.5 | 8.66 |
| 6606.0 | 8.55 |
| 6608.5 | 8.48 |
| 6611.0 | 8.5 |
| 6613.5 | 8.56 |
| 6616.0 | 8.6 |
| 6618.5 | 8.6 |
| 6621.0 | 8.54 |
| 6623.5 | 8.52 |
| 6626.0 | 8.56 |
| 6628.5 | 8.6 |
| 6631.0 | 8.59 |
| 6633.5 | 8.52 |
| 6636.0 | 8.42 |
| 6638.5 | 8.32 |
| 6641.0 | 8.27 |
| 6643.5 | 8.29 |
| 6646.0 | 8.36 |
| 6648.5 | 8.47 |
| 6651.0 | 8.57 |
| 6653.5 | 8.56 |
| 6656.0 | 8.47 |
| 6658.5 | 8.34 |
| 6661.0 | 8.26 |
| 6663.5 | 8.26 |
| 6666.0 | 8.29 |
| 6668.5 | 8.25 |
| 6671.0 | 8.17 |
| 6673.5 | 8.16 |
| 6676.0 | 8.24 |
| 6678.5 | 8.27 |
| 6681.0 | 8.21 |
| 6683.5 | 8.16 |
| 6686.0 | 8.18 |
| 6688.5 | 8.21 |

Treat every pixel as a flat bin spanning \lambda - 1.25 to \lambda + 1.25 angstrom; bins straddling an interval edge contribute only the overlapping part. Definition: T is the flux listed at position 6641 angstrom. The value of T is 8.27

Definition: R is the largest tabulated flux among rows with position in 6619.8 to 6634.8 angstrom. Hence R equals 8.6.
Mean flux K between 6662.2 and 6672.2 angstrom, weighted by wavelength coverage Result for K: 8.24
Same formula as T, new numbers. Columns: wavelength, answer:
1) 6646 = 8.36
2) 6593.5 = 8.49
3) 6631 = 8.59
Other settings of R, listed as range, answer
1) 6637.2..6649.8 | 8.47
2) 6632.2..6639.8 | 8.52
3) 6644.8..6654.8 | 8.57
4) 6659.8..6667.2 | 8.29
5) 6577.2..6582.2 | 8.62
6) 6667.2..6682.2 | 8.27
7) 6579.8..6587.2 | 8.55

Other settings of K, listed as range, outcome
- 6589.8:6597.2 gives 8.51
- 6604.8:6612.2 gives 8.51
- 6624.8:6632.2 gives 8.58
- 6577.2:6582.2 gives 8.59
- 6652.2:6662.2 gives 8.41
